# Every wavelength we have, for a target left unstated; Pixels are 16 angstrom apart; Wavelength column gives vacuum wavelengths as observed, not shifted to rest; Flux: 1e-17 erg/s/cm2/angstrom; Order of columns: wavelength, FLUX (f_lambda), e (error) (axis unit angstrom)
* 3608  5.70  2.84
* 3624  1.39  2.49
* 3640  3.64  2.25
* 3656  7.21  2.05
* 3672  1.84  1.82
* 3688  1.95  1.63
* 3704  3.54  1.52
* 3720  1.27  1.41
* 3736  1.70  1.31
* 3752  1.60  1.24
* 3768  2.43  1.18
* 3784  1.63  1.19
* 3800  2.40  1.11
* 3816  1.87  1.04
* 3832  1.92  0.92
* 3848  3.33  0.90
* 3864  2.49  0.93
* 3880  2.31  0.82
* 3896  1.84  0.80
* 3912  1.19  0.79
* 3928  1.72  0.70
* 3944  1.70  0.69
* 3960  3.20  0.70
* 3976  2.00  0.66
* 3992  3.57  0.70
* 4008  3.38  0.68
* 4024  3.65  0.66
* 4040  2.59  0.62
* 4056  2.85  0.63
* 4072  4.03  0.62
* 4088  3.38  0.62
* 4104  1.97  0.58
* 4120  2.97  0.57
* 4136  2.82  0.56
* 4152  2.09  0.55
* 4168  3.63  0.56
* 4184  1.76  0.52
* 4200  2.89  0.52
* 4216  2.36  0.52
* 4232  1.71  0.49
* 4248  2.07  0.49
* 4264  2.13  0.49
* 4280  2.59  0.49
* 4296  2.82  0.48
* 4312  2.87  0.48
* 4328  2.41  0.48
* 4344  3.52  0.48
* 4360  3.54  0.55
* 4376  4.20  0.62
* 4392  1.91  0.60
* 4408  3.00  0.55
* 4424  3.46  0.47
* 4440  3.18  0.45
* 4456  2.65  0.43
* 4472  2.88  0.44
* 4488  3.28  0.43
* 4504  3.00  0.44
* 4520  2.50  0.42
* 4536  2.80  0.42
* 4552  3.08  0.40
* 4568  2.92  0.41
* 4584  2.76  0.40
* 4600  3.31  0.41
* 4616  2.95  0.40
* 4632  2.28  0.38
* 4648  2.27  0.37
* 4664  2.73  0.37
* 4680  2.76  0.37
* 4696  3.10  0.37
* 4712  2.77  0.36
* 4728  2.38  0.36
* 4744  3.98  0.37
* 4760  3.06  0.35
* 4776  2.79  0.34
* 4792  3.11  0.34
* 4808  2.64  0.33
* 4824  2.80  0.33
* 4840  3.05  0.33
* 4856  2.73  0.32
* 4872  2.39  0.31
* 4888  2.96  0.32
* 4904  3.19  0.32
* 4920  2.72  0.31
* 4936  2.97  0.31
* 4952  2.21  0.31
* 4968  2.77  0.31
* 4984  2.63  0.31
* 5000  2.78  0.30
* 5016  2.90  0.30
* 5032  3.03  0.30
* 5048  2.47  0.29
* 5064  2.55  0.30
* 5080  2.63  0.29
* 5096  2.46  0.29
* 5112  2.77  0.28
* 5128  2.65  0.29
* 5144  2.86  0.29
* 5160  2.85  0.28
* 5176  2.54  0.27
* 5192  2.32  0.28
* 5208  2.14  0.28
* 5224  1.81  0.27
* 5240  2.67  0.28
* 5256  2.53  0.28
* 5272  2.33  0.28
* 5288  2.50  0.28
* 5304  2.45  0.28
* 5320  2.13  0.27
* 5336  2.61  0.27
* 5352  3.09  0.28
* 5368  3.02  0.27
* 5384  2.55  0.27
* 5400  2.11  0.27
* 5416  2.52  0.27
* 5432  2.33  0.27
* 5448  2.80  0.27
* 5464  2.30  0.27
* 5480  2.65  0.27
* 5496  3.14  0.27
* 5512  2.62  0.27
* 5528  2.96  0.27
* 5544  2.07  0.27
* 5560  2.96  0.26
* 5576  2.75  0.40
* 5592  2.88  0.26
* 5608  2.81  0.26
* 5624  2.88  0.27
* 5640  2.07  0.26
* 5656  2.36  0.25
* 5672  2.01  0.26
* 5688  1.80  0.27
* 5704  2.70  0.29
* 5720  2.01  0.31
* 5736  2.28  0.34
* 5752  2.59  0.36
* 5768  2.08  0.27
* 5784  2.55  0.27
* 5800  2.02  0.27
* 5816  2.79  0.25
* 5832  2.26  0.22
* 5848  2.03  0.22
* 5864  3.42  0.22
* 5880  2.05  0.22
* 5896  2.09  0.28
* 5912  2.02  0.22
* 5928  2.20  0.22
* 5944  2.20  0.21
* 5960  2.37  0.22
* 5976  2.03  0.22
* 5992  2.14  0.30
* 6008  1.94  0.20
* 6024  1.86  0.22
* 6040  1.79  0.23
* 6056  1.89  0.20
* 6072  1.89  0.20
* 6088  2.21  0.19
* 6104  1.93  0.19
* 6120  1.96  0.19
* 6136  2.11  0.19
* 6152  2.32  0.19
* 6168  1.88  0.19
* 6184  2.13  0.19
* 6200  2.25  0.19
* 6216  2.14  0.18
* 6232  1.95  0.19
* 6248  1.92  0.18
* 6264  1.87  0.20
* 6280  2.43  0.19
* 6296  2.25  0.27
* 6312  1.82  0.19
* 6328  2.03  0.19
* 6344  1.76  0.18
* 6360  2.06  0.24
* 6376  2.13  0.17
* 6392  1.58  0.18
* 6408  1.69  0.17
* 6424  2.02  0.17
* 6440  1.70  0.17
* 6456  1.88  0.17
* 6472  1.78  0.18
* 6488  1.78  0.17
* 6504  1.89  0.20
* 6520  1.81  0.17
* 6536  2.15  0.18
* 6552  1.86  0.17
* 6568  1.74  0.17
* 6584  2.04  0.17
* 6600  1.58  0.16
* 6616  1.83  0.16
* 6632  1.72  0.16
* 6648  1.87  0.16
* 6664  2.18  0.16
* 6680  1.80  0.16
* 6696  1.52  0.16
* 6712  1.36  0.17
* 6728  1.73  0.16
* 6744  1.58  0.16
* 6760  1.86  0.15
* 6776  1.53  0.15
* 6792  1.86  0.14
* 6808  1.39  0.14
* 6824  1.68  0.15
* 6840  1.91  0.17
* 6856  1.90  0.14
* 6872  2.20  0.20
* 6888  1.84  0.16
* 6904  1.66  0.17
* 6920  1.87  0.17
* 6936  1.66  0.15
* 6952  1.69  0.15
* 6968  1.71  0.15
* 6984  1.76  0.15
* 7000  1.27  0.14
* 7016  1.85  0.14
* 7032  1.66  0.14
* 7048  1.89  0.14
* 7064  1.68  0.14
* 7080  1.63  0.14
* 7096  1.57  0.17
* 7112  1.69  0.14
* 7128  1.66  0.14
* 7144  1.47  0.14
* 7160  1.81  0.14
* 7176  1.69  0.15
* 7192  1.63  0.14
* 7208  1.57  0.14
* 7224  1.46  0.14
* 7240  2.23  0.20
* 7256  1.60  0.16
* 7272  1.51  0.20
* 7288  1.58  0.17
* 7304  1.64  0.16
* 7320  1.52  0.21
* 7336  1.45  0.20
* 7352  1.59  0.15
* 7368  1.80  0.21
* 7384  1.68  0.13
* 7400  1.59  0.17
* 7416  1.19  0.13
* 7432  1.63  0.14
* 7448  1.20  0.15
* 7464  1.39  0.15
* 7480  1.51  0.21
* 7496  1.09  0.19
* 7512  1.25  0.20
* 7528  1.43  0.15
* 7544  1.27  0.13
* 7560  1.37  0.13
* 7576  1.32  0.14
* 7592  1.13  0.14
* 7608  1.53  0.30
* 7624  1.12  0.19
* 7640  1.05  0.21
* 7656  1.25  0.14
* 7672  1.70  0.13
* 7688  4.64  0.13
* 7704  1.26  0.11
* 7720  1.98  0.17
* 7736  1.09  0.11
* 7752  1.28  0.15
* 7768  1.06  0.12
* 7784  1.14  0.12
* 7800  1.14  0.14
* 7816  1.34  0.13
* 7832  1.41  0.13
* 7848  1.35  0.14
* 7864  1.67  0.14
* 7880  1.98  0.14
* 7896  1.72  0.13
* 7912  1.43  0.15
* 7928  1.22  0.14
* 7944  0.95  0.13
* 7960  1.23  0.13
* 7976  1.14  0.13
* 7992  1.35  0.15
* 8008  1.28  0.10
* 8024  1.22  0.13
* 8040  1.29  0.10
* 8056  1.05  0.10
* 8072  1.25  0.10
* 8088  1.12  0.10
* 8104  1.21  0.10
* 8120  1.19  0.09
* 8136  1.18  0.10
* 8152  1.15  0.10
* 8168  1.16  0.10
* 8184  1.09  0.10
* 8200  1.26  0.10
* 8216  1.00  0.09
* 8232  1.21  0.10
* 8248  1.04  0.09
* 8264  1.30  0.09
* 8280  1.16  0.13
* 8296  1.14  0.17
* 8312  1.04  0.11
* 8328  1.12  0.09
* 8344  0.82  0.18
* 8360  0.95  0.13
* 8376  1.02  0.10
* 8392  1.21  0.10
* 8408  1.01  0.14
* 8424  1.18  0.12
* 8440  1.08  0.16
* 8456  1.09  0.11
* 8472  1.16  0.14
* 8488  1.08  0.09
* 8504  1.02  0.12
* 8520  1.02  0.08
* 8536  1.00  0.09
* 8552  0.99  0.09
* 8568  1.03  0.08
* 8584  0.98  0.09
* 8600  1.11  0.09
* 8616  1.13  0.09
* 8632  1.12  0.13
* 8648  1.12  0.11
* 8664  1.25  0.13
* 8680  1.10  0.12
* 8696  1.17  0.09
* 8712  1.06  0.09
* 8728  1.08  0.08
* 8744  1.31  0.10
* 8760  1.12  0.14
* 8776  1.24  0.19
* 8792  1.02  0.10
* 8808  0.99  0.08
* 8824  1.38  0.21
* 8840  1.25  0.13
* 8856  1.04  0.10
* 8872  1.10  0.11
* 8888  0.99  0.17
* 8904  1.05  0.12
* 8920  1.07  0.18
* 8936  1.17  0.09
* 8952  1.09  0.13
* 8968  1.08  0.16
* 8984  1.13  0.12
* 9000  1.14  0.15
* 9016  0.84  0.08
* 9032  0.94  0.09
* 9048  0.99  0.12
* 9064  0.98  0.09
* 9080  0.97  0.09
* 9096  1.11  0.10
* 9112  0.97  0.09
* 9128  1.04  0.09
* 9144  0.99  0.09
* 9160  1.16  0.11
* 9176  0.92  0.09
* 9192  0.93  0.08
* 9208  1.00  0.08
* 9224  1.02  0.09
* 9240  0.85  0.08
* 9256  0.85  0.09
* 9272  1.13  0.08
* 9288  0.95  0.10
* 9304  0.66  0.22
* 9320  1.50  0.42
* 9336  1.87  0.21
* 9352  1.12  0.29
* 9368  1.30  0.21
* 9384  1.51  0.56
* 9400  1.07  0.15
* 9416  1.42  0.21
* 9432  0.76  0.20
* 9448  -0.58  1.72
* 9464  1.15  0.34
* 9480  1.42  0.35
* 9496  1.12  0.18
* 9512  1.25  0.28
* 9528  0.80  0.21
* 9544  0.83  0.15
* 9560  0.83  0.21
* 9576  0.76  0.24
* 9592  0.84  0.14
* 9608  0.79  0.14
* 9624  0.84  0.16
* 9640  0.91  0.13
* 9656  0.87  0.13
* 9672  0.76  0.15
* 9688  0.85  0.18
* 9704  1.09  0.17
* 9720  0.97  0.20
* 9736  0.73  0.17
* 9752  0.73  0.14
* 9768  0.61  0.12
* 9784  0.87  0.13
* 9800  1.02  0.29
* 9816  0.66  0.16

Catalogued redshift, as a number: 0.17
